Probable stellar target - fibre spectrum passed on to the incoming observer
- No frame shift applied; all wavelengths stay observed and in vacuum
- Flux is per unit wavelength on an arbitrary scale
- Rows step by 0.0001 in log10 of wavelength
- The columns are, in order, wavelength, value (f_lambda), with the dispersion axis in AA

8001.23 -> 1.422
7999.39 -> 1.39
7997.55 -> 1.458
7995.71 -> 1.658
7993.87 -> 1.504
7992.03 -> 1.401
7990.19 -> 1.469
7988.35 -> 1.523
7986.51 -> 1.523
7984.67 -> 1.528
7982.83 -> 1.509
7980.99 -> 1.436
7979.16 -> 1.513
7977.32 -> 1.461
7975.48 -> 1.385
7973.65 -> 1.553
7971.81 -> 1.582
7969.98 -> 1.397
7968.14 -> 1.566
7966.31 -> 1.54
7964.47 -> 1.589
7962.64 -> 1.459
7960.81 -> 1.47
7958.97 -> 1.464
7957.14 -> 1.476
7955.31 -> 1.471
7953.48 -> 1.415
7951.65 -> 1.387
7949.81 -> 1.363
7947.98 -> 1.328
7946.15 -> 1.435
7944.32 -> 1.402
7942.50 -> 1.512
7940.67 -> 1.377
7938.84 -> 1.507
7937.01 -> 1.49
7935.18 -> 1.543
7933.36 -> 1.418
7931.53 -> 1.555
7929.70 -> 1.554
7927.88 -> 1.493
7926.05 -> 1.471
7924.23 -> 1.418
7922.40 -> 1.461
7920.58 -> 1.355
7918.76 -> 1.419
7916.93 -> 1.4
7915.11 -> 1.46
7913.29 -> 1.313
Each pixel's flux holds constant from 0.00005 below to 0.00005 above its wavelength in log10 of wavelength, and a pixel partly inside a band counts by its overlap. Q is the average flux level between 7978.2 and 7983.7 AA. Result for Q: 1.49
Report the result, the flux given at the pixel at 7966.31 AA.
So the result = 1.54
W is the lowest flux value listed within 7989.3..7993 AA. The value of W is 1.401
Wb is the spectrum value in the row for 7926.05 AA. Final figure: 1.471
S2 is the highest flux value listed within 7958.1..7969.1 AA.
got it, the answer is 1.589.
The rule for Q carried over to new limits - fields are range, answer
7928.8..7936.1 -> 1.52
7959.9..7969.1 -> 1.52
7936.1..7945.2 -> 1.46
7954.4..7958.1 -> 1.48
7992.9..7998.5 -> 1.54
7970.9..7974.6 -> 1.57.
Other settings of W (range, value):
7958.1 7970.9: 1.397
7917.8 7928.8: 1.355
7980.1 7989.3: 1.436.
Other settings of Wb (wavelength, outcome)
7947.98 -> 1.328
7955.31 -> 1.471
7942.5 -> 1.512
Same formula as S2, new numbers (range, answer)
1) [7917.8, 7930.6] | 1.554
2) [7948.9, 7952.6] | 1.387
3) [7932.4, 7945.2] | 1.543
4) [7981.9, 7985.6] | 1.528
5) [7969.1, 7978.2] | 1.582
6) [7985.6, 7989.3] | 1.523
